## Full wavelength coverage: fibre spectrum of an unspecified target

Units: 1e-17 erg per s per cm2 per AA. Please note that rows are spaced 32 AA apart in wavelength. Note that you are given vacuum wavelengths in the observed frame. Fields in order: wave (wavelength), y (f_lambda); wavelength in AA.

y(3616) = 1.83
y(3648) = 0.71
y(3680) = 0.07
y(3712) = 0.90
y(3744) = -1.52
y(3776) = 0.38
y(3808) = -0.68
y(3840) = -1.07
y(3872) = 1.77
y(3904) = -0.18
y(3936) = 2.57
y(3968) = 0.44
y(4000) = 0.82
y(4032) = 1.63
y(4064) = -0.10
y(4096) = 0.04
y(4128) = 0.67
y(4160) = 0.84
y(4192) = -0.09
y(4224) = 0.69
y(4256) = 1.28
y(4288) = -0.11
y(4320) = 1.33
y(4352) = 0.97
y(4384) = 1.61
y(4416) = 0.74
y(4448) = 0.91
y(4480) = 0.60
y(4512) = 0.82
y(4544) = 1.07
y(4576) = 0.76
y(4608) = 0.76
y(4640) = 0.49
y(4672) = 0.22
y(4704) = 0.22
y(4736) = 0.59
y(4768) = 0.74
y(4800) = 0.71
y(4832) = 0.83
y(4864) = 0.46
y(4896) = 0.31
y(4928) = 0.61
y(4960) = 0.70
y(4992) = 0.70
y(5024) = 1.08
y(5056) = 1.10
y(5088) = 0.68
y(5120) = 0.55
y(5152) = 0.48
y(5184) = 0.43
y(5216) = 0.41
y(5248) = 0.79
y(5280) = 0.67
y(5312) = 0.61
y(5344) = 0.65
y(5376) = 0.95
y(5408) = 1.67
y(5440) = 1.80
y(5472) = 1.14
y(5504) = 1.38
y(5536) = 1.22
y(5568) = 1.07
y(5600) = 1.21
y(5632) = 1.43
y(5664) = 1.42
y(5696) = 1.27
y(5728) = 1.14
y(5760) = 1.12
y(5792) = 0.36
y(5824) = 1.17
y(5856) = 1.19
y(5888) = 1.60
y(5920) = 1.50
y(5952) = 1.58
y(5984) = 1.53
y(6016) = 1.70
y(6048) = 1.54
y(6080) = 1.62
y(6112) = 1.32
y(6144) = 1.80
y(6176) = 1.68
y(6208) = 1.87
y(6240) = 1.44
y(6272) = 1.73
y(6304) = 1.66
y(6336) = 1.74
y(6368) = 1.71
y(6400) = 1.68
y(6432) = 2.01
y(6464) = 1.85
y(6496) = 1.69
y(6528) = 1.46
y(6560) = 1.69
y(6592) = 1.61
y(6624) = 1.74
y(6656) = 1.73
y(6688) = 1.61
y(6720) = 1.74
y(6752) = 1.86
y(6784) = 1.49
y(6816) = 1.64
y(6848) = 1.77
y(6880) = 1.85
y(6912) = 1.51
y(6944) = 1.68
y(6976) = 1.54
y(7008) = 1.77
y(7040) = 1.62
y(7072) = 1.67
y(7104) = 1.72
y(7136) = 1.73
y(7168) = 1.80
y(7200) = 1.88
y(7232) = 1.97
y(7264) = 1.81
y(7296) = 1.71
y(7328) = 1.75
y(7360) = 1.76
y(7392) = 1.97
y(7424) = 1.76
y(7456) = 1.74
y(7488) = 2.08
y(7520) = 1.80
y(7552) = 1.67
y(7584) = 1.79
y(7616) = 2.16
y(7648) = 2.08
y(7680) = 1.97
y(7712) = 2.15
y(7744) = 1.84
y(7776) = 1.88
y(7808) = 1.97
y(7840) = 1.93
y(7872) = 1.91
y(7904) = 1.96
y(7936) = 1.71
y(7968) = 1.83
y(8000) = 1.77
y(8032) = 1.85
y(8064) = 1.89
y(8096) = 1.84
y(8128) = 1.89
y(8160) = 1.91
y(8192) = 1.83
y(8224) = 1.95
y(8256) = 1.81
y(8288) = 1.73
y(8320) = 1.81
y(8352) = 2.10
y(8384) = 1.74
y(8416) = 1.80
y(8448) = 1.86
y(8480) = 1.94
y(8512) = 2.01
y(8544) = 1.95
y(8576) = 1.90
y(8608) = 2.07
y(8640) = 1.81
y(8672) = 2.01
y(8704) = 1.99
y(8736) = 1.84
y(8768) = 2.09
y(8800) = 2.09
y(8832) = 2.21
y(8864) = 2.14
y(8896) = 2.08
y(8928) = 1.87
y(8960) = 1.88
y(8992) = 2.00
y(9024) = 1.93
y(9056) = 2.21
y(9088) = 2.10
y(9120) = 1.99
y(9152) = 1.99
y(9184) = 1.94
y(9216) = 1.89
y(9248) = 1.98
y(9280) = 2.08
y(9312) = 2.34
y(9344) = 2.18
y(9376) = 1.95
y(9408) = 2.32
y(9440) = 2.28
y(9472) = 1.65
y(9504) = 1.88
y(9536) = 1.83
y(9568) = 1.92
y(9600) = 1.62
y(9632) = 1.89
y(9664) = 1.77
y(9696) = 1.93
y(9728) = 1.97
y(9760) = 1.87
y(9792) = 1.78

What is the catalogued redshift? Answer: 0.35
